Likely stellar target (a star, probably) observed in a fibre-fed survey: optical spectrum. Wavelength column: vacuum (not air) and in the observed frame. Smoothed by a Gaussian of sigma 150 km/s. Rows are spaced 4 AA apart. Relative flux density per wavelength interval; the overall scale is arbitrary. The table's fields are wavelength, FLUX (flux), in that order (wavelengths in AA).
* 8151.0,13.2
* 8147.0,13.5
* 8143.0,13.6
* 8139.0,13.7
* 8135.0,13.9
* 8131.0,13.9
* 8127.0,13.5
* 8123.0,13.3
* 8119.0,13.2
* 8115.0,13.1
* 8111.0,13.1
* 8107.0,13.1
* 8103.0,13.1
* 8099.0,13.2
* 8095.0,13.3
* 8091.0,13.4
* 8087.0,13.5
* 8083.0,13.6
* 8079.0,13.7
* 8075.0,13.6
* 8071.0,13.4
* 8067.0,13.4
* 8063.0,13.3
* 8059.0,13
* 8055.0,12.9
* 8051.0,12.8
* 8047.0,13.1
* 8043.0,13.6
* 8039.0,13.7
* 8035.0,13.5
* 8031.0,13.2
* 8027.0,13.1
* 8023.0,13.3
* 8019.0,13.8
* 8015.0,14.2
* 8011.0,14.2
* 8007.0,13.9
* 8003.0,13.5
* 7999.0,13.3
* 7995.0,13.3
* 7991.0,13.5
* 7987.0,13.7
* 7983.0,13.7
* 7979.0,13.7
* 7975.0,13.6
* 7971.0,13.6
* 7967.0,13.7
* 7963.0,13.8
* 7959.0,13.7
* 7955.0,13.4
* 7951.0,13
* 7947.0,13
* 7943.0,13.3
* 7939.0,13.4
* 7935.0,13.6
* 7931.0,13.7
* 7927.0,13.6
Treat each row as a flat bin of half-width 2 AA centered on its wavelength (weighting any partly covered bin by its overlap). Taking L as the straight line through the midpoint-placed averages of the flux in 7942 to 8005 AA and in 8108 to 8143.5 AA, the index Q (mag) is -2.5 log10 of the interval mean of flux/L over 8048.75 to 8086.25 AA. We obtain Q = 0.01 mag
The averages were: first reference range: 13.5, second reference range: 13.5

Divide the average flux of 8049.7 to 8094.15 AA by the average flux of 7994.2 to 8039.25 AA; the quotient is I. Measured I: 0.98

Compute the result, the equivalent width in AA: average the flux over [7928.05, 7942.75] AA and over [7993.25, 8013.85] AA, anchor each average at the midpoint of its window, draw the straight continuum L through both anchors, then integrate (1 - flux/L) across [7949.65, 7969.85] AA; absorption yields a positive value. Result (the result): 0.1 AA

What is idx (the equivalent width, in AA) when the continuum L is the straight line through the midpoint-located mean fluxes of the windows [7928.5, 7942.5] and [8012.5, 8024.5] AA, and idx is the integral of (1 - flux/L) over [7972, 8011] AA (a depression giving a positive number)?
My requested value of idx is 0.3 AA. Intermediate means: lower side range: 13.5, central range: 13.6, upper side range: 13.8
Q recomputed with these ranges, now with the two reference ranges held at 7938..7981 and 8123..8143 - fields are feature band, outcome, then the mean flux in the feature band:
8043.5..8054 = 0.04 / 13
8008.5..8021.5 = -0.04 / 14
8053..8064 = 0.05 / 13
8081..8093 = 0.01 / 13.5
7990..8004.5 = 0.01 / 13.4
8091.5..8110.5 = 0.04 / 13.2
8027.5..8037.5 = 0.02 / 13.3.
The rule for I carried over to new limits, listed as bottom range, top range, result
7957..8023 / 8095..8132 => 0.97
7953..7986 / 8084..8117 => 0.97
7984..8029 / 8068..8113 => 0.98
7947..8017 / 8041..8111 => 0.98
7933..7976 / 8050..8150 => 0.99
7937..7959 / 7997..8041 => 1.03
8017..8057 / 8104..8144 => 1.01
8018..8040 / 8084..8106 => 0.99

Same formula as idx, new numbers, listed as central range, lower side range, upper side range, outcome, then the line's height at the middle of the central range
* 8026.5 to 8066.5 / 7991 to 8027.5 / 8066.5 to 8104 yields 0.90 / 13.5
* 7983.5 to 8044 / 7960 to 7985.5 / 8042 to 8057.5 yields -1.07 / 13.4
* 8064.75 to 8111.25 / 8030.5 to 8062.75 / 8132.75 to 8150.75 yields 0.10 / 13.4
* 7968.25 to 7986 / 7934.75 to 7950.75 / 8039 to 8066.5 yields -0.57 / 13.2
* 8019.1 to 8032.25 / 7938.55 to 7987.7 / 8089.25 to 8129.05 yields 0.10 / 13.4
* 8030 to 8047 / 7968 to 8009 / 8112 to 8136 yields 0.08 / 13.5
